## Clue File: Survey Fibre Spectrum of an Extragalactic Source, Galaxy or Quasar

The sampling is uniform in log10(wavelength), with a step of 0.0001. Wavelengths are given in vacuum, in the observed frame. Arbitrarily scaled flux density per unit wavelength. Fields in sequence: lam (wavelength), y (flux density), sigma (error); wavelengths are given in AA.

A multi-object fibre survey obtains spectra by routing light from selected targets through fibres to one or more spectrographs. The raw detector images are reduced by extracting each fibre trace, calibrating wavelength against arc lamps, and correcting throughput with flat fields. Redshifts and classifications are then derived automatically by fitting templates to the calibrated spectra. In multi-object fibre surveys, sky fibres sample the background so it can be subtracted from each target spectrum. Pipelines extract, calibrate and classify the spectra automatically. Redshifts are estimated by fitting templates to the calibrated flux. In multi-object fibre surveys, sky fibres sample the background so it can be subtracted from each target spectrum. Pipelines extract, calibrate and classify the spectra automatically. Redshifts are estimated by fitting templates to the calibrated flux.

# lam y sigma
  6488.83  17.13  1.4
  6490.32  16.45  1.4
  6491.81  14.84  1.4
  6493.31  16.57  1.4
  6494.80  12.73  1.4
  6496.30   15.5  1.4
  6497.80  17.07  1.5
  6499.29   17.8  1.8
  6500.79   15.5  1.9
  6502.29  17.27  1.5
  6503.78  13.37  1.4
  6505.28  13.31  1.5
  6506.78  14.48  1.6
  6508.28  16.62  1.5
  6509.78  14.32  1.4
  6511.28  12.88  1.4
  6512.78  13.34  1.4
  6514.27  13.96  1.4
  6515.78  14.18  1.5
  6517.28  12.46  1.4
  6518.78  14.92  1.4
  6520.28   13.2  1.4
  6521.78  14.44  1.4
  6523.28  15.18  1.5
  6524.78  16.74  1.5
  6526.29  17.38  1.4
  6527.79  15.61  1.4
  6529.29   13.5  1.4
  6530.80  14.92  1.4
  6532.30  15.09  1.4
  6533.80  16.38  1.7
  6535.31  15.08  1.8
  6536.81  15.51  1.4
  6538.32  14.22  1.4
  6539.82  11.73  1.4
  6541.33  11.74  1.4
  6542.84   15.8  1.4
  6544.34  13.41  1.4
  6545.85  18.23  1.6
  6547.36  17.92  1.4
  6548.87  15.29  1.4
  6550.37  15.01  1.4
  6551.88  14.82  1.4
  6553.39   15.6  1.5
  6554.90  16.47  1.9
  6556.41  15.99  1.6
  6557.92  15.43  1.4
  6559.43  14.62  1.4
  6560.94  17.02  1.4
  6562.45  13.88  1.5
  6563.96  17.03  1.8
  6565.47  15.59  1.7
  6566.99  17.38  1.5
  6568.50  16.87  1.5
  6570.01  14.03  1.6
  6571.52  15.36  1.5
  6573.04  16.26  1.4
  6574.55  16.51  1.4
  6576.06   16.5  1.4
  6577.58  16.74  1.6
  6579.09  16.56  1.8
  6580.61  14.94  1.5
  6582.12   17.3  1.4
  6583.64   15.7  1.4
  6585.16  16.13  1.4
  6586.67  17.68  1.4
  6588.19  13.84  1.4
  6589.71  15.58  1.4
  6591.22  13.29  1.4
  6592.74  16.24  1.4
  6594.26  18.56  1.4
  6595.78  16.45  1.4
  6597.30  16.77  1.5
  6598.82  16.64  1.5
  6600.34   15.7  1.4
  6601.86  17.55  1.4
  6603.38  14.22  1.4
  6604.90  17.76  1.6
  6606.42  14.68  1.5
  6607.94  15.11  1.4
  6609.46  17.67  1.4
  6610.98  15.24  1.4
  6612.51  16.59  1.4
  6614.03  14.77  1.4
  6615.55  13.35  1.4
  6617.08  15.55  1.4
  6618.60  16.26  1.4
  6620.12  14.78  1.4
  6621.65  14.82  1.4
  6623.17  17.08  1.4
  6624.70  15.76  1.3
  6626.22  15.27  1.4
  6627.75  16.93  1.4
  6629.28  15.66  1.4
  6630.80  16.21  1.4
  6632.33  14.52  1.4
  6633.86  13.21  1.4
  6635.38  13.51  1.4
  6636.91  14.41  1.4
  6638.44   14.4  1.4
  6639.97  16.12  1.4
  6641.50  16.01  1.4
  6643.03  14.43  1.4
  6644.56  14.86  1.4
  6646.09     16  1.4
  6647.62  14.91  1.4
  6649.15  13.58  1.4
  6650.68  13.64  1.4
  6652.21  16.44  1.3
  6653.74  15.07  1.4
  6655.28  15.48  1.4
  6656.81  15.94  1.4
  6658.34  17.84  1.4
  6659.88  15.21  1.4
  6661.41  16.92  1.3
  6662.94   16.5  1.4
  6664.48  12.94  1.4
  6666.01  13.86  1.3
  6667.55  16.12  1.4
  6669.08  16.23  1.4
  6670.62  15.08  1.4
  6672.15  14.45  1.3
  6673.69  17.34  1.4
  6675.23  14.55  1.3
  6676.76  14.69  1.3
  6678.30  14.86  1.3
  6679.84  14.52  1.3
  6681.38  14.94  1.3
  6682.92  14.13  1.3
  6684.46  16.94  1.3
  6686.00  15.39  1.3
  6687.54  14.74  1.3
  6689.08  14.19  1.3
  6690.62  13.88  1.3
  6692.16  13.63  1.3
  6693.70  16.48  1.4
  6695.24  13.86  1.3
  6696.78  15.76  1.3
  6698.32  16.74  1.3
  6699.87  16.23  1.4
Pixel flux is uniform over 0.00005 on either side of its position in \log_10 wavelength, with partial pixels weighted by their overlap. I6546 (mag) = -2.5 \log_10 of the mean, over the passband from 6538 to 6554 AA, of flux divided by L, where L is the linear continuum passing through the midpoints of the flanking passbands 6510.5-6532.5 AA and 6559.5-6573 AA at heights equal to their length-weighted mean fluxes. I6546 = 0.025 mag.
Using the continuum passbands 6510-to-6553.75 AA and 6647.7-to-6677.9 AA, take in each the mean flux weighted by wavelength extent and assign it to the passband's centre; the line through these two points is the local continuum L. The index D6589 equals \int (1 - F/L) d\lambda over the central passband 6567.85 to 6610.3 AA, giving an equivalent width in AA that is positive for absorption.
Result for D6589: -3.0 AA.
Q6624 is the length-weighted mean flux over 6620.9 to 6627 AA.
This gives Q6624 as 15.7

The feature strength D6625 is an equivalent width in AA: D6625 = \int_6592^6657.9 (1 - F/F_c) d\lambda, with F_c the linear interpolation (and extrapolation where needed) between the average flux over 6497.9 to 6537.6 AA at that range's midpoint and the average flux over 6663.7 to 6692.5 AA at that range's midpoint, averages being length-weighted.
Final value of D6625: -2.9 AA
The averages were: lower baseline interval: 14.9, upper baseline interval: 14.9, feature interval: 15.5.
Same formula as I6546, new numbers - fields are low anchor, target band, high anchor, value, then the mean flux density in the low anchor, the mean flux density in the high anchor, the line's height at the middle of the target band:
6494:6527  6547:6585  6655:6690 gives -0.06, 14.8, 15.3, 15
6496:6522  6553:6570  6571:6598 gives -0.01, 14.7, 16.1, 15.7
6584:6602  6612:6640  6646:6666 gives 0.04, 16.1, 15.3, 15.7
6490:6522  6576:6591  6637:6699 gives -0.07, 14.8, 15.2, 15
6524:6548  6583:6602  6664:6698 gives -0.07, 15.2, 15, 15.1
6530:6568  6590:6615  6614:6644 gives -0.06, 15.4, 15.2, 15.2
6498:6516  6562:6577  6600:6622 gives -0.05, 14.8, 15.6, 15.3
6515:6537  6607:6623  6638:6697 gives -0.03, 15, 15.2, 15.1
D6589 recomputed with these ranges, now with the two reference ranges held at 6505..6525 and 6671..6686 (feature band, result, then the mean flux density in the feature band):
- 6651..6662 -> -0.7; 16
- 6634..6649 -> 0.1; 14.8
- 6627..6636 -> -0.1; 15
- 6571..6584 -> -1.5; 16.2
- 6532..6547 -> -0.4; 14.8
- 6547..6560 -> -1.0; 15.6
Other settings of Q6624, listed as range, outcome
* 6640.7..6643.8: 15.2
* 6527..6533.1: 14.8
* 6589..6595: 15.9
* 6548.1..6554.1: 15.2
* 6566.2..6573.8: 16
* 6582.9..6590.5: 15.8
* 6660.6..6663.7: 16.7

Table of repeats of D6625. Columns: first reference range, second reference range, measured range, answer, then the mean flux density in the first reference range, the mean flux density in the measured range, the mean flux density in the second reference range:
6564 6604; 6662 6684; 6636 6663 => -0.1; 16.1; 15.4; 15.1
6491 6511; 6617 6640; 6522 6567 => -0.3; 15.3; 15.4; 15.2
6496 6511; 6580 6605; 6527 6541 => 1.0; 15.4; 14.6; 16.1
